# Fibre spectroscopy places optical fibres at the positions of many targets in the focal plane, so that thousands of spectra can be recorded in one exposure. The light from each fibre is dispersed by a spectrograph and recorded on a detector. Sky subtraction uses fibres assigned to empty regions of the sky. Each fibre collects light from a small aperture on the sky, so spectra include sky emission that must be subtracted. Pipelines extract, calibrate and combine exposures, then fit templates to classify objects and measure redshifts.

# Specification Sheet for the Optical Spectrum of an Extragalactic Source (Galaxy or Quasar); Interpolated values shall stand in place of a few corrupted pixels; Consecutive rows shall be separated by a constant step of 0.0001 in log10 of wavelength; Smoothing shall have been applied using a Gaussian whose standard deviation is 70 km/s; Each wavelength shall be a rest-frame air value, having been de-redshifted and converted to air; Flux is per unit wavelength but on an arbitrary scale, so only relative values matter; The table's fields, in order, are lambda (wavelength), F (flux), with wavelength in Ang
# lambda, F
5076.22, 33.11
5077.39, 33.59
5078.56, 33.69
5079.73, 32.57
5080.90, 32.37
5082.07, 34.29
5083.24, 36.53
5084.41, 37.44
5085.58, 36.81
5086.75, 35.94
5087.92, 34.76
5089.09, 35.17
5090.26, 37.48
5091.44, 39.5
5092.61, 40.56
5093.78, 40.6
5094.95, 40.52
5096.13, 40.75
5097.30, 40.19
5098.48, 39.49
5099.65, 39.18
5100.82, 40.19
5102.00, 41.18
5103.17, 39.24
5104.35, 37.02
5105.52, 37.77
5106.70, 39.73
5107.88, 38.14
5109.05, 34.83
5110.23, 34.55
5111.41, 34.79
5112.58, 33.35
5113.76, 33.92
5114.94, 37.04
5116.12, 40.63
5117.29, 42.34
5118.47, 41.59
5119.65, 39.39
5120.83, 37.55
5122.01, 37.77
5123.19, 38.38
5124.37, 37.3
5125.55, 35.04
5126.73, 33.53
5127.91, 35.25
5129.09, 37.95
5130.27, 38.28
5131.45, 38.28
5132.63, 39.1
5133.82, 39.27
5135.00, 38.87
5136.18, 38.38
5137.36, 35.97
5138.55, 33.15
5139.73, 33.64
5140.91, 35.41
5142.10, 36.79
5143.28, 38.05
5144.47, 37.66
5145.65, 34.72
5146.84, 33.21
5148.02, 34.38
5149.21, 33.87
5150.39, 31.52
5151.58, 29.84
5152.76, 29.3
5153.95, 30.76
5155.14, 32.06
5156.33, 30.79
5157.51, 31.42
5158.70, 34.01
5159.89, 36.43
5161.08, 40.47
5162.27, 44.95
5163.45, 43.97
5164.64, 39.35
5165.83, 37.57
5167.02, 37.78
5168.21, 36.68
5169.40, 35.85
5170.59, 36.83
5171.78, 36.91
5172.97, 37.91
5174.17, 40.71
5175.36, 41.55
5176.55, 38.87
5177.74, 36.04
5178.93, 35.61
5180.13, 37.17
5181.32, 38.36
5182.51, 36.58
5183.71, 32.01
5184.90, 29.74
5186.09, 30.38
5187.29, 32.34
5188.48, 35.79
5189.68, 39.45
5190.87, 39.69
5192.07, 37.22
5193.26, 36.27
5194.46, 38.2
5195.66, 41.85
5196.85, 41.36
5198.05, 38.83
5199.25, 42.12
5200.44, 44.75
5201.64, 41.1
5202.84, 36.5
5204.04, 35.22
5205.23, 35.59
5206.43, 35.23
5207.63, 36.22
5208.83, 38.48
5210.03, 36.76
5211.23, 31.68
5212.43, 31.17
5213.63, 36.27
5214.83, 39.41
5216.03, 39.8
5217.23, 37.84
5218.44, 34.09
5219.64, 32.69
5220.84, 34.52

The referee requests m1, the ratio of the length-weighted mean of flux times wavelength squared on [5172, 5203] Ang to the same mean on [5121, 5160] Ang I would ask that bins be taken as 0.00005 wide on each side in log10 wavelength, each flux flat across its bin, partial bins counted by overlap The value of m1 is 1.1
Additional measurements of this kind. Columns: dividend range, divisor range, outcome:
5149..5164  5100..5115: 0.95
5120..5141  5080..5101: 0.99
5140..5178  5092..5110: 0.94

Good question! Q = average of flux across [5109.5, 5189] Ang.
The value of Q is 36.2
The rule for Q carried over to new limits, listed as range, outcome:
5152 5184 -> 36.7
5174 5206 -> 37.5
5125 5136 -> 37.3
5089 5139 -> 38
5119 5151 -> 36.4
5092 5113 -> 38.5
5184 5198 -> 36.6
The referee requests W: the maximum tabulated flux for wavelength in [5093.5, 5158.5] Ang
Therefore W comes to 42.34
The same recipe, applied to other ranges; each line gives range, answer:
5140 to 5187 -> 44.95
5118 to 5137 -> 41.59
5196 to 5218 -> 44.75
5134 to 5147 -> 38.87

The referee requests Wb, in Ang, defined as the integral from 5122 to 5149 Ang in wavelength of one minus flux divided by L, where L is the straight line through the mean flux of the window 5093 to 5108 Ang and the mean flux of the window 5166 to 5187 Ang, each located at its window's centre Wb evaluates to 1.2 Ang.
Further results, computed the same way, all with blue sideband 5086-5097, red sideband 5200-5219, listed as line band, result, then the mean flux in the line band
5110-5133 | 0.40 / 37.3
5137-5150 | 0.90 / 35.1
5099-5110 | -0.07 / 38.5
